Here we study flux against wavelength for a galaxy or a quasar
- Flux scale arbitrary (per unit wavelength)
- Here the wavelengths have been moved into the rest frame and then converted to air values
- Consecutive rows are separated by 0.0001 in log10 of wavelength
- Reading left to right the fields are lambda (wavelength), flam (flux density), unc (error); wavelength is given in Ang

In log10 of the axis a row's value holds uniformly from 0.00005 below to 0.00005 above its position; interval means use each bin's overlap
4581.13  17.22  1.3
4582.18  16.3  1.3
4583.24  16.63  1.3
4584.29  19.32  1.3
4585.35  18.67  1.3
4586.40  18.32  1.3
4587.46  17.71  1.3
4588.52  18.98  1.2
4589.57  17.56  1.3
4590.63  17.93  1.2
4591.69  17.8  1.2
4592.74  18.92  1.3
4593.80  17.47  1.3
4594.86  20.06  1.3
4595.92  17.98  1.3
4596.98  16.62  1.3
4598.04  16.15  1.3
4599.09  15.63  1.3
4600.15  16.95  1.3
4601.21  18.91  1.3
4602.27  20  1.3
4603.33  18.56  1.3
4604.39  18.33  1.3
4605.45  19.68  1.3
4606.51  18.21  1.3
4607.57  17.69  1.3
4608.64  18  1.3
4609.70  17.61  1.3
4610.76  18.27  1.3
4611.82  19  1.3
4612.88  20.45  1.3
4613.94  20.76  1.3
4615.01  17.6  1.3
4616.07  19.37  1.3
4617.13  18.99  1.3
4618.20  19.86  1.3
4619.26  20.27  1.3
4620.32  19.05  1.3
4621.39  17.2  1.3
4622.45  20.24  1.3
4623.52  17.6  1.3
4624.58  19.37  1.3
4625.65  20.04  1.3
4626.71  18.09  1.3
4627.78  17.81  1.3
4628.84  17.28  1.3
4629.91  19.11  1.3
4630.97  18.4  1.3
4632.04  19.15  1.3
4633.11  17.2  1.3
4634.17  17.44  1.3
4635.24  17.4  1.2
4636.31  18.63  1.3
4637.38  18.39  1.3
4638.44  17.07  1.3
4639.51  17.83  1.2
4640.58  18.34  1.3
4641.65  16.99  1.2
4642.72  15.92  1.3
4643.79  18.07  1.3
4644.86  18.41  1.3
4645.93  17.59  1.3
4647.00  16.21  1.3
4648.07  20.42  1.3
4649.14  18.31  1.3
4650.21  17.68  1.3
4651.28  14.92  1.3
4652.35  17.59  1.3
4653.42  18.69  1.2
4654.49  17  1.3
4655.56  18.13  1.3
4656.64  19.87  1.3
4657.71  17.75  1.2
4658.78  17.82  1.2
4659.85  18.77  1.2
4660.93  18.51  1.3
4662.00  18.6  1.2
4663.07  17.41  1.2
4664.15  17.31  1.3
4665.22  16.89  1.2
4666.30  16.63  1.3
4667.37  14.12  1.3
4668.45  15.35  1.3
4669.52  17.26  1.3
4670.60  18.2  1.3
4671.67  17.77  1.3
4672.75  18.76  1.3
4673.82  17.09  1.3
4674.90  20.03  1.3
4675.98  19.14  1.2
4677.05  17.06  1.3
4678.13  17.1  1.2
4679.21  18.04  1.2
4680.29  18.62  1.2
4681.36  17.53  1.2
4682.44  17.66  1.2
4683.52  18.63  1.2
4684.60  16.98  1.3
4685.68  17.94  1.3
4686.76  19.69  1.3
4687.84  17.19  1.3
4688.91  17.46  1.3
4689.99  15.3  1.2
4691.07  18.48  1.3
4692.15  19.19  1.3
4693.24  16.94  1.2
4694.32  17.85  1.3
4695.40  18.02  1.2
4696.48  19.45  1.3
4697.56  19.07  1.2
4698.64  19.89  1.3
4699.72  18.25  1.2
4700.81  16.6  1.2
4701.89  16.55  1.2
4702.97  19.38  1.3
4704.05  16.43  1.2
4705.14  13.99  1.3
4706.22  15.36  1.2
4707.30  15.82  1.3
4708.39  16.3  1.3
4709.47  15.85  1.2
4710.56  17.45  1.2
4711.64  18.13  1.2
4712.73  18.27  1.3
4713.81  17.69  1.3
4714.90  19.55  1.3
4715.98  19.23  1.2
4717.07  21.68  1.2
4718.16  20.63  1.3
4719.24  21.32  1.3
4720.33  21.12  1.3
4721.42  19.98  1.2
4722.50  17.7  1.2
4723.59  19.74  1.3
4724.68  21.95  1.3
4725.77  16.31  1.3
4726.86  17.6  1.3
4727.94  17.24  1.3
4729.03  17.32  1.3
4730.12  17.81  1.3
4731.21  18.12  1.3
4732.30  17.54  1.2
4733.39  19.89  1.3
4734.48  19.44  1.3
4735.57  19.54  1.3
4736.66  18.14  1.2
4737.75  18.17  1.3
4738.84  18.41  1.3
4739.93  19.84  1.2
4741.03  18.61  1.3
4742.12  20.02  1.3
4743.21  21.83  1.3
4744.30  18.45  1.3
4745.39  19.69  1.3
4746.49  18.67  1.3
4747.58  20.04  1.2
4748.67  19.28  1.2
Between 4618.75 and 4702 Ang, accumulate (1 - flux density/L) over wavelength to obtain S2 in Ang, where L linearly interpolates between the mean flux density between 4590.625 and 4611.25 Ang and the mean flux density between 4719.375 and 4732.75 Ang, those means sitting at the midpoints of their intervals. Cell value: 1.7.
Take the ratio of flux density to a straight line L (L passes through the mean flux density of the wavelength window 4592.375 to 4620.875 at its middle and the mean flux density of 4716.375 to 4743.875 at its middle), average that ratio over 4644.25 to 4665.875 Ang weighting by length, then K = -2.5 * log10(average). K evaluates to 0.05 mag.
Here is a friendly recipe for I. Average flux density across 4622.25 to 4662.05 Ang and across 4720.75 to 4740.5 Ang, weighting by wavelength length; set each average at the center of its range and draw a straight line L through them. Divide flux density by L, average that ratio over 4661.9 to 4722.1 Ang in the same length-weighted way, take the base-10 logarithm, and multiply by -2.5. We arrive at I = 0.028 mag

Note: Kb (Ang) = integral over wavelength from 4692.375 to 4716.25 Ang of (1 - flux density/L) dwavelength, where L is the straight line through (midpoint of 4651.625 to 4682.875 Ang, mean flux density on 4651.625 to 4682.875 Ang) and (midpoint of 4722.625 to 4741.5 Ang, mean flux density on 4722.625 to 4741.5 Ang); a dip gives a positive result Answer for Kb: 0.8 Ang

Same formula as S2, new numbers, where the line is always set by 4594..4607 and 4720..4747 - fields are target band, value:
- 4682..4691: 0.47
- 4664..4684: 1.08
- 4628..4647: 0.54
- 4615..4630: -0.50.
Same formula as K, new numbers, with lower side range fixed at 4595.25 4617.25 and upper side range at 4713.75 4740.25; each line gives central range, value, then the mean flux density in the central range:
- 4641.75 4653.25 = 0.06 mag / 17.5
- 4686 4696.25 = 0.06 mag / 17.8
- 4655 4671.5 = 0.07 mag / 17.5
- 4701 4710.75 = 0.16 mag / 16.3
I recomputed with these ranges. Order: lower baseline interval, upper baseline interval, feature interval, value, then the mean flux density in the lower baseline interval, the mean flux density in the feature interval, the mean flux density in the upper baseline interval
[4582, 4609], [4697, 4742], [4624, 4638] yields -0.01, 18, 18.3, 18.4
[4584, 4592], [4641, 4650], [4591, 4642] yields -0.02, 18.3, 18.4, 17.7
